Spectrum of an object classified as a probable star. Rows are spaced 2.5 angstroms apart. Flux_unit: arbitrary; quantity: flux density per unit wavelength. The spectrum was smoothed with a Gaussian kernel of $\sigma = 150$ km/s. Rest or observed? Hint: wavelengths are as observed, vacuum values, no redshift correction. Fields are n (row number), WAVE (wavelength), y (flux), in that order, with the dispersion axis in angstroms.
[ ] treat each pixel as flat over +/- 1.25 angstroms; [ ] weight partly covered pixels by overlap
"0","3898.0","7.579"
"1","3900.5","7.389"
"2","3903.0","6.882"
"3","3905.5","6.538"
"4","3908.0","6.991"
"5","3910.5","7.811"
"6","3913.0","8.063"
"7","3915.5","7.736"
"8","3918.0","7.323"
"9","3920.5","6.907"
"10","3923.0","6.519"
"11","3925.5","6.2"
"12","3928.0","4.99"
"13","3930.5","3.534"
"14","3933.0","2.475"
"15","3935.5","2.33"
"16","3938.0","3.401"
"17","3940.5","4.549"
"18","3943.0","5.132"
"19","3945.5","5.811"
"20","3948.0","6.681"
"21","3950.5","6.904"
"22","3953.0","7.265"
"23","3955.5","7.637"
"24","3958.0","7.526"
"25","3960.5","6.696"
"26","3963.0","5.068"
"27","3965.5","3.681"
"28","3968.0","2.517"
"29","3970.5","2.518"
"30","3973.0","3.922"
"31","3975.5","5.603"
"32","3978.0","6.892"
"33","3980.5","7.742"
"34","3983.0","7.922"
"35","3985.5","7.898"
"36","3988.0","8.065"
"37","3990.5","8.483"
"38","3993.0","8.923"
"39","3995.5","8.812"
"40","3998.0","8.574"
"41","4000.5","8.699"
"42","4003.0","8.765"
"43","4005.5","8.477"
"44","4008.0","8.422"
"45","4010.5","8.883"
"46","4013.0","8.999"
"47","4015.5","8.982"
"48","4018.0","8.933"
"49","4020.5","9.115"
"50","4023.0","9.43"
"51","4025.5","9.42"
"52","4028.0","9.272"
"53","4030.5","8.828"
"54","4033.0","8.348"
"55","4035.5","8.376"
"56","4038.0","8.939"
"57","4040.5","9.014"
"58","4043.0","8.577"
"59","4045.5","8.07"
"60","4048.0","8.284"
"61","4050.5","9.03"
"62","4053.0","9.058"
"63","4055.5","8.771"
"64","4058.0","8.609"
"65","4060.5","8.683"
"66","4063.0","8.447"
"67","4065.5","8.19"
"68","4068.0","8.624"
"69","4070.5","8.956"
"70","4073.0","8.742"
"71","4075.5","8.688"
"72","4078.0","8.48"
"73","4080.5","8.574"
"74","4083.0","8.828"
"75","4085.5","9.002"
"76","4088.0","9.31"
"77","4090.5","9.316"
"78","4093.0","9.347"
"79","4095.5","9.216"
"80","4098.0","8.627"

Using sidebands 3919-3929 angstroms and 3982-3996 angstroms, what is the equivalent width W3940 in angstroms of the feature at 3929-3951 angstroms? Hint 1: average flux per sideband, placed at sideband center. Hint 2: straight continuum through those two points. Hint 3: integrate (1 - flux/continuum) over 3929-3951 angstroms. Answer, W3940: 7.6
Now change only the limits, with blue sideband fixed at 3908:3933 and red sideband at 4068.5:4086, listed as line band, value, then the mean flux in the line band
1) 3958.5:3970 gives 4.0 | 4.56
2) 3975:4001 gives -2.1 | 8.01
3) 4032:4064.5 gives -1.3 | 8.63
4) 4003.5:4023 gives -2.7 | 8.87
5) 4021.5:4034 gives -1.7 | 9.07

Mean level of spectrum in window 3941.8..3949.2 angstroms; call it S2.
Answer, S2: 5.87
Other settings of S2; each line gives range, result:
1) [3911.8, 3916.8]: 7.89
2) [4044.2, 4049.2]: 8.18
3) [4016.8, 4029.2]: 9.24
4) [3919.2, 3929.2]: 6.17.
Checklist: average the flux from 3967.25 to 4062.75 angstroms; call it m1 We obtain 8.13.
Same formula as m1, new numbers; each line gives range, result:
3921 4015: 6.42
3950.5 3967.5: 6.19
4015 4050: 8.83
